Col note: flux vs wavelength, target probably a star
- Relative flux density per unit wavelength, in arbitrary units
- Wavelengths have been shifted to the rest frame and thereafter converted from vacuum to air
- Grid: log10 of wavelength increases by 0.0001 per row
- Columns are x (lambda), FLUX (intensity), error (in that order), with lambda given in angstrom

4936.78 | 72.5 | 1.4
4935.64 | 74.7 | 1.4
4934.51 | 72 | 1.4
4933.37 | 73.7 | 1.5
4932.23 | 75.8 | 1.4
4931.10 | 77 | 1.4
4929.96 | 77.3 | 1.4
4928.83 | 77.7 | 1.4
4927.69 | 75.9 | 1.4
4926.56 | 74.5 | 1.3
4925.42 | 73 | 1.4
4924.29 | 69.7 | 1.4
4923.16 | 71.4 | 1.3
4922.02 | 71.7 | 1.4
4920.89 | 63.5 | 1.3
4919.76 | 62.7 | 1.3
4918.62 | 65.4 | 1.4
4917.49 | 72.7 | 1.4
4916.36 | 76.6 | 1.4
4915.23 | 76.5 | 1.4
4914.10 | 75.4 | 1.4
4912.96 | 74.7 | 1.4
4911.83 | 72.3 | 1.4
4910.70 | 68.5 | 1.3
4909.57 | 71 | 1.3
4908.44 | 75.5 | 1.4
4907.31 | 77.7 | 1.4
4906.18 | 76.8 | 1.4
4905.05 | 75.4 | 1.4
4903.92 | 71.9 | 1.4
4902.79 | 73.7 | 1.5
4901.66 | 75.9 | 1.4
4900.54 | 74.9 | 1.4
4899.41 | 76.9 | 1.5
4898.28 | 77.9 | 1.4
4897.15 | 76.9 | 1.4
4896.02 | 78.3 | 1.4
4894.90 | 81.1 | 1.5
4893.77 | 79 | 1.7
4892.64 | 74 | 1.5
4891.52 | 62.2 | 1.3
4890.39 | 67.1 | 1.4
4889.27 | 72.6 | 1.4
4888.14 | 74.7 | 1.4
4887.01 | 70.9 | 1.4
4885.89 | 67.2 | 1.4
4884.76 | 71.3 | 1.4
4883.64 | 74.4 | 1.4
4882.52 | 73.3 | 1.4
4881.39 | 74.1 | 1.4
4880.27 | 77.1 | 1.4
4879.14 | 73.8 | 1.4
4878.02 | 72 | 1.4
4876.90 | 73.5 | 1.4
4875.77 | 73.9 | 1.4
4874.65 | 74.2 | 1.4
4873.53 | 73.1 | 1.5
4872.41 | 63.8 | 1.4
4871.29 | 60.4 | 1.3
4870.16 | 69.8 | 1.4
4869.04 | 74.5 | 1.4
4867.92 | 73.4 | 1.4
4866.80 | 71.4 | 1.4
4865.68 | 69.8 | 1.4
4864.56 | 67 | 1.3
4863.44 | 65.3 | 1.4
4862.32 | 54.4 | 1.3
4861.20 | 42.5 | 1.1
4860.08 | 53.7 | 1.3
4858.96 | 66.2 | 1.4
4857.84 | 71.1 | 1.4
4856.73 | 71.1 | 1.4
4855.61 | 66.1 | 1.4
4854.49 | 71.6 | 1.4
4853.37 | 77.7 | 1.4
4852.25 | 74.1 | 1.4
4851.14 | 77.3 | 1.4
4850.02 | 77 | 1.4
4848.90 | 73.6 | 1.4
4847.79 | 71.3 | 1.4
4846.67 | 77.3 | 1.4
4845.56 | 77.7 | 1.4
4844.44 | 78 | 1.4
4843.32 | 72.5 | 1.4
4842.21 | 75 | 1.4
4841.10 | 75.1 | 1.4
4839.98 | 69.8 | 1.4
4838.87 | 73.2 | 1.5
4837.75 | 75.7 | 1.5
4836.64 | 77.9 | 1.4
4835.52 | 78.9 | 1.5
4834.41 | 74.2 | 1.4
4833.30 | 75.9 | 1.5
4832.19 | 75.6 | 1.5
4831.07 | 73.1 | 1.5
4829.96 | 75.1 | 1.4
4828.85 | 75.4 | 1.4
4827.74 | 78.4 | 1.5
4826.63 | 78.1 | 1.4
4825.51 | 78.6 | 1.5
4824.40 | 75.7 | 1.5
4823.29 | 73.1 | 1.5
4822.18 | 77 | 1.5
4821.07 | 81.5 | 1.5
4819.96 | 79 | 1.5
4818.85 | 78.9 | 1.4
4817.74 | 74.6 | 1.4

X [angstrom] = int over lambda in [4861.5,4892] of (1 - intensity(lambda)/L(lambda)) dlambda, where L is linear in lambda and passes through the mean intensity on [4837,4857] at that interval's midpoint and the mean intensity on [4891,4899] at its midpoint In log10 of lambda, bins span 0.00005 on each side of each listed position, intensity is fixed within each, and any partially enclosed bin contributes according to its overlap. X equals 2.10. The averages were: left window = 74.2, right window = 75.7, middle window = 70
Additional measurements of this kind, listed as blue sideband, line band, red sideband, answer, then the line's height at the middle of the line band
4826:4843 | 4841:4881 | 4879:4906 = 2.3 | 74.8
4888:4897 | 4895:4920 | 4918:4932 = -0.5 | 72.8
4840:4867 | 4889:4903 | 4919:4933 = -0.7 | 71.4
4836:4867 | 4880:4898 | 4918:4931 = -0.6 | 70.9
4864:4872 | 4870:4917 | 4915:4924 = -2.6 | 69.6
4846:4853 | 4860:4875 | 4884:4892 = 1.5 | 72.6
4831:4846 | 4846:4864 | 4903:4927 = 1.5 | 74.6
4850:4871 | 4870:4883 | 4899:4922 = -0.4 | 69.4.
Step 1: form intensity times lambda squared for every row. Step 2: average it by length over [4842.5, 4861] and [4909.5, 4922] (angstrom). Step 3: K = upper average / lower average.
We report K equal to 1.01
